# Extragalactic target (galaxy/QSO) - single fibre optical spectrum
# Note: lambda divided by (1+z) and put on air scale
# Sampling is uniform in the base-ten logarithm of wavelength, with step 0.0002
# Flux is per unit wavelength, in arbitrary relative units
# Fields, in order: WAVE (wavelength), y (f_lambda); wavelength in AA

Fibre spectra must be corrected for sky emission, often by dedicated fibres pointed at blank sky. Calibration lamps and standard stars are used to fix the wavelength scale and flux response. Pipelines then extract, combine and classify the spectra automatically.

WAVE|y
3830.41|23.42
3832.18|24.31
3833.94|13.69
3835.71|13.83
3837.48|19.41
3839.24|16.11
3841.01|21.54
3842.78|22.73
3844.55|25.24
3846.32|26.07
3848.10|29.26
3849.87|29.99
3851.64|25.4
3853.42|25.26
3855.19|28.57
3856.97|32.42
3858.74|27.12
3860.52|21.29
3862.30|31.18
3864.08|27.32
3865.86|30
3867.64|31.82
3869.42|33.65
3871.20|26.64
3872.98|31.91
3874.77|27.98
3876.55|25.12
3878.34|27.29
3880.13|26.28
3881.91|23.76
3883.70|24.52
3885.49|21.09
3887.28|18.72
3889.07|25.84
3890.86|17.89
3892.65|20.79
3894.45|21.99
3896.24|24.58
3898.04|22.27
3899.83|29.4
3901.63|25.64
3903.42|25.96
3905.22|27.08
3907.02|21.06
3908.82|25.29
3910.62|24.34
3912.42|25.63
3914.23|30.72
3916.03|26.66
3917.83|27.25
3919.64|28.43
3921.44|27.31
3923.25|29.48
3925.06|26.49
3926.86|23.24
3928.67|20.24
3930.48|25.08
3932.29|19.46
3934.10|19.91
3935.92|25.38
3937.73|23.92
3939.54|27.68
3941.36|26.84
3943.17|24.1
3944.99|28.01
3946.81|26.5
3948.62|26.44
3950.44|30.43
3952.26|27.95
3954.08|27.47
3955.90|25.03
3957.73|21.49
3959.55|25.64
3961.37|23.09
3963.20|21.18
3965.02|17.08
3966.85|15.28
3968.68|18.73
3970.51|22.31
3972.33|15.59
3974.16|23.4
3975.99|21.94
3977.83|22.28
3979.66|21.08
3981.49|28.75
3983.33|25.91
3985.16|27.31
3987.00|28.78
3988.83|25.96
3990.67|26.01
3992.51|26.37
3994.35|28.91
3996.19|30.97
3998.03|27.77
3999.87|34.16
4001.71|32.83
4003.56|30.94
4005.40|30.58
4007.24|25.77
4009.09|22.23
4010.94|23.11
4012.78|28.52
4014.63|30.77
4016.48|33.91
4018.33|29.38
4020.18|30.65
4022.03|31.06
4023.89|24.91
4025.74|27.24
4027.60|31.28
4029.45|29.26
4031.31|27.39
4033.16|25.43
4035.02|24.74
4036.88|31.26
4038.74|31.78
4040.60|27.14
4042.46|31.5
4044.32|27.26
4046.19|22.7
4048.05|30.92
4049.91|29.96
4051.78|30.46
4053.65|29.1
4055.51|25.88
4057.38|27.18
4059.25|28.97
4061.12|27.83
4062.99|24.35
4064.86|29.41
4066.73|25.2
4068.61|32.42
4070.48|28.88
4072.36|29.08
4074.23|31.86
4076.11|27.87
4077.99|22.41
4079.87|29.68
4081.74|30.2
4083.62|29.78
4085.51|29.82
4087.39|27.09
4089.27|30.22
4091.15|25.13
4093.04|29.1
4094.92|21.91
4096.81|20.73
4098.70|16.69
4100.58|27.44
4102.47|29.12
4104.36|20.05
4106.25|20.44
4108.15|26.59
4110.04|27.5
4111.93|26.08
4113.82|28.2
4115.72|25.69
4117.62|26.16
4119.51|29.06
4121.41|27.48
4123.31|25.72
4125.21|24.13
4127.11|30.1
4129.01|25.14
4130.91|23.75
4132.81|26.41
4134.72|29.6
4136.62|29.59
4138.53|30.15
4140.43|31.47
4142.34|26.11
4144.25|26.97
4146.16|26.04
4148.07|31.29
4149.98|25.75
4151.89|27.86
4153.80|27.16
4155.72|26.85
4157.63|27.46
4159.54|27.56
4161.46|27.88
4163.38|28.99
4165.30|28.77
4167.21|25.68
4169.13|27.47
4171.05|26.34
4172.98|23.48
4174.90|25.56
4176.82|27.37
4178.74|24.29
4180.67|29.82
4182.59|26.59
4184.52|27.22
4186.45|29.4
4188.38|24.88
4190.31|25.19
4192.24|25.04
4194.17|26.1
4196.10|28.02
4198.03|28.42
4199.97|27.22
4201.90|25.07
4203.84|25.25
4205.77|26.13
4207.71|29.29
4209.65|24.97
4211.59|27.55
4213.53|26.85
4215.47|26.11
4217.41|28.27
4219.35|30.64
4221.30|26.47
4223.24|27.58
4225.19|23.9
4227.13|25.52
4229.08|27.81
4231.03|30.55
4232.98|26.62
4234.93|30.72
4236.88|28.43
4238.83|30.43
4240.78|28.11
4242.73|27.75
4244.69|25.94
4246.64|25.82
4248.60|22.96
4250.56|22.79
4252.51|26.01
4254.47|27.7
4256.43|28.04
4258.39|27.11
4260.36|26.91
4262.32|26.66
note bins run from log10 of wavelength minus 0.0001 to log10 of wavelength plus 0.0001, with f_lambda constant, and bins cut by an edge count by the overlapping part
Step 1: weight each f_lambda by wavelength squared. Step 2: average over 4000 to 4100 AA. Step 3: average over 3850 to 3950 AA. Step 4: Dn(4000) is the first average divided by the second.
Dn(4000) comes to 1.2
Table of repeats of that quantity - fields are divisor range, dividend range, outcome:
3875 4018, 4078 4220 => 1.17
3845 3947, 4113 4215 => 1.19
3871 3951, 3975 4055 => 1.18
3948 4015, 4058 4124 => 1.11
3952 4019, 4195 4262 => 1.19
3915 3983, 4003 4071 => 1.23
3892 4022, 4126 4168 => 1.19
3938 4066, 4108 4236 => 1.10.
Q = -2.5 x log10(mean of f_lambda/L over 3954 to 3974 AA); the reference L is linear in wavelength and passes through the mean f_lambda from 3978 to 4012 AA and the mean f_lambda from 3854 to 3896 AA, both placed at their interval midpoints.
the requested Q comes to 0.280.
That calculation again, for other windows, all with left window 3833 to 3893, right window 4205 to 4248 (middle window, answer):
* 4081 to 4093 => -0.08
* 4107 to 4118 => 0.00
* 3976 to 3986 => 0.05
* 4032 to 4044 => -0.09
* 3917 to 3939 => 0.03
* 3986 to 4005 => -0.13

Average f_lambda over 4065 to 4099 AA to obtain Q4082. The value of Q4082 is 27.4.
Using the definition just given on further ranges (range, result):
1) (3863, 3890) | 26.8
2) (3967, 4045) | 27.2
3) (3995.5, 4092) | 28.6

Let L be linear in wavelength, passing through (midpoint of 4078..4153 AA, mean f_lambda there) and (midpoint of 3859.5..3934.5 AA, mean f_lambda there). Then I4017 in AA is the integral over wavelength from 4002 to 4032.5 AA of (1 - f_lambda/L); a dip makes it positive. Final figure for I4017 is -2.8 AA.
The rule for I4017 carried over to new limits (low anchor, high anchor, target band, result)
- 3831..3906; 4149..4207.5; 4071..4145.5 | -1.1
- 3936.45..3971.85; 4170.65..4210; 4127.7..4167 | -2.5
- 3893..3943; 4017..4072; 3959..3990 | 4.7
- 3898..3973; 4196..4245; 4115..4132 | 0.1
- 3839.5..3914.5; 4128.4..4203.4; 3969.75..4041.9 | -2.7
